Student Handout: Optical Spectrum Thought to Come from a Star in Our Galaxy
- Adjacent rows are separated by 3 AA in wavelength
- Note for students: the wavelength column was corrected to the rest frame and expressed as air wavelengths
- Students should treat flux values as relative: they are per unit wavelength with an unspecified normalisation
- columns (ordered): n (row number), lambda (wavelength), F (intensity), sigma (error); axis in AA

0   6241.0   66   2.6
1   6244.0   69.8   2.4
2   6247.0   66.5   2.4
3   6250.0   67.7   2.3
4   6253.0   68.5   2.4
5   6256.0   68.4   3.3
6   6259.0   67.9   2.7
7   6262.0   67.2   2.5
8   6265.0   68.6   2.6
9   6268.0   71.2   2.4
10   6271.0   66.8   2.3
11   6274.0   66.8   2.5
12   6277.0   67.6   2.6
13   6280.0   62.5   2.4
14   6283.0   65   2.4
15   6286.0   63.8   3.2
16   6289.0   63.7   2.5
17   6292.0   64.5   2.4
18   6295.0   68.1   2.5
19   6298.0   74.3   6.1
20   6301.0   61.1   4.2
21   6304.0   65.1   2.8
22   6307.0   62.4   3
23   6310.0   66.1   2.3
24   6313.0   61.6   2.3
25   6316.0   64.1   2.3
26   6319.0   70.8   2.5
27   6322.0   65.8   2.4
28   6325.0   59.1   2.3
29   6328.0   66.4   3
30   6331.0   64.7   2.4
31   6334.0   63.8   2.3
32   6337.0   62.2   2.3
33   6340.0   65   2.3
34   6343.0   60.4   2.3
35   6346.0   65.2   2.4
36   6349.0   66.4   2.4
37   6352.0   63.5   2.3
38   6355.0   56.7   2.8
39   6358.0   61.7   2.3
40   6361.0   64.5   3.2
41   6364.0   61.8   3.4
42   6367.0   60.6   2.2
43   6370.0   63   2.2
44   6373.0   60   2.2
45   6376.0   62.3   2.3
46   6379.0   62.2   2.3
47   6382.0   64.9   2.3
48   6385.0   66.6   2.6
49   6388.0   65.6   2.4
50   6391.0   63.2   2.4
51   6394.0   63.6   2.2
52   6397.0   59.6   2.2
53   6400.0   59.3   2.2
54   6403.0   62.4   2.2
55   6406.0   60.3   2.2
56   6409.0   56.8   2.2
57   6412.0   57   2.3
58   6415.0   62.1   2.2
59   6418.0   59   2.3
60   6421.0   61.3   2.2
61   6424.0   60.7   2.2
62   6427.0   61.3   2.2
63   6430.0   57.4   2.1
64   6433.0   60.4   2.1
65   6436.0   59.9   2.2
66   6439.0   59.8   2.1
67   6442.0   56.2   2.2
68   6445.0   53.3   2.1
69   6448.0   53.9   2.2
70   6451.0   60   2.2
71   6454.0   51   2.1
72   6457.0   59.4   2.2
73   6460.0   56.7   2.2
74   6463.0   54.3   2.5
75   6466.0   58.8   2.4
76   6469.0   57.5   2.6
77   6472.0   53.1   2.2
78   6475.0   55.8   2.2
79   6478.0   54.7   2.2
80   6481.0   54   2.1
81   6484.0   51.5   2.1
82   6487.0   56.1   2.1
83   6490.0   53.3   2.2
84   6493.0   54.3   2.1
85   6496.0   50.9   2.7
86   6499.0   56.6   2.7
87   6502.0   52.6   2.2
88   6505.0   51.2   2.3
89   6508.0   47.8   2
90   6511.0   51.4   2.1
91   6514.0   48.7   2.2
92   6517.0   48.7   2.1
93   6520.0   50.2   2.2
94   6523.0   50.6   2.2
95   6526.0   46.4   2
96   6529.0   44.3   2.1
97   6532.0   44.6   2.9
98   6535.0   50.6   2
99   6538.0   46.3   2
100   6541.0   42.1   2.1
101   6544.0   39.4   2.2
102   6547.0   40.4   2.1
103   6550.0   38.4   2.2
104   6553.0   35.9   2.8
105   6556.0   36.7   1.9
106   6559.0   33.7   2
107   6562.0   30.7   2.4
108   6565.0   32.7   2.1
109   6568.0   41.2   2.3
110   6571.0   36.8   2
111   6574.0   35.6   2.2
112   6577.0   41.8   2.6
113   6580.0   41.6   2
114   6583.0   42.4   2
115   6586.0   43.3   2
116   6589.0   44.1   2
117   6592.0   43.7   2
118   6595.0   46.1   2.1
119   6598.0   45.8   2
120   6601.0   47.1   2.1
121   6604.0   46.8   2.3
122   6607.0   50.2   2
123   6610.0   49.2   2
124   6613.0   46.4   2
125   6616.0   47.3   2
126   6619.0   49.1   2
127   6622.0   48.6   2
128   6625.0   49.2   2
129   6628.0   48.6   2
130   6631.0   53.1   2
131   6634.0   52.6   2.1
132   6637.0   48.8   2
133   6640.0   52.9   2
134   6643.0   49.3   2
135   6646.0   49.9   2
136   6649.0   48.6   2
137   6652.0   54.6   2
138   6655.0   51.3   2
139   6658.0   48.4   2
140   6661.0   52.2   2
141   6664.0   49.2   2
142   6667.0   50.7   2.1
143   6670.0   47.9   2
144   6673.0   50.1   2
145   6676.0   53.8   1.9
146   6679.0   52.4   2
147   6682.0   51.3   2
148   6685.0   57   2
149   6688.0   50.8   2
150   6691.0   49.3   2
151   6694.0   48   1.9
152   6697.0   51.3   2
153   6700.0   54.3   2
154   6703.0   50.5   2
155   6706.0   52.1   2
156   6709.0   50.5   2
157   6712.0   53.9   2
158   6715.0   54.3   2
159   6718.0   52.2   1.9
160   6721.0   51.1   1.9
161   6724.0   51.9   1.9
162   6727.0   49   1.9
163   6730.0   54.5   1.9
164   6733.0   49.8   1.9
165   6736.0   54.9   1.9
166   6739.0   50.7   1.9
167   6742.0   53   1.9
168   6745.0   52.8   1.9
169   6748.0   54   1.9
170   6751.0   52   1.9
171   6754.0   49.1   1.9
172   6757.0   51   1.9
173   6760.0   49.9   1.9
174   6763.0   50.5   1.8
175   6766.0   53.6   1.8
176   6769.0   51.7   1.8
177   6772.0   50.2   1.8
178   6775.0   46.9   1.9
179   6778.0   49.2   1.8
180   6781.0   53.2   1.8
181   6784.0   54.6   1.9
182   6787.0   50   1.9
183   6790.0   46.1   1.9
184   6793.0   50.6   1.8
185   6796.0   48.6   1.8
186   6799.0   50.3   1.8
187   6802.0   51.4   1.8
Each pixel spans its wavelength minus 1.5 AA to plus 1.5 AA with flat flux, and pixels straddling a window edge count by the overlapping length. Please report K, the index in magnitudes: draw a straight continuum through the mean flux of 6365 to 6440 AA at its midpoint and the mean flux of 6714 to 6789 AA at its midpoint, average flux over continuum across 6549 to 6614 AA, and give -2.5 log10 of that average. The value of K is 0.33 mag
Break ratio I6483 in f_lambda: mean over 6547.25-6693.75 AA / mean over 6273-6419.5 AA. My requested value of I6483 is 0.73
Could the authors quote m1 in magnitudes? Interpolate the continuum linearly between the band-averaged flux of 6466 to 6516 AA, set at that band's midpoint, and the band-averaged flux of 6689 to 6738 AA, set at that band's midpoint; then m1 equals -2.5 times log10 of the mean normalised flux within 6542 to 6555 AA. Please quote 0.34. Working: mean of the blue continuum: 53.2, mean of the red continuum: 51.7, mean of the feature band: 38.6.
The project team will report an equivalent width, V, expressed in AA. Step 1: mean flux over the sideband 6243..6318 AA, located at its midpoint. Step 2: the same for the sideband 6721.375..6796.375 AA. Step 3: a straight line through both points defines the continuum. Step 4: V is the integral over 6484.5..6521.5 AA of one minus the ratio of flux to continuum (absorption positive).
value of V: 4.7 AA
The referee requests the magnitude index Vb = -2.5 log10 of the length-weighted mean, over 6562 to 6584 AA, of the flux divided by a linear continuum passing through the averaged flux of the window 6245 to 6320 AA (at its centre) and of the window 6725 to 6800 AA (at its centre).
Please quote 0.44 mag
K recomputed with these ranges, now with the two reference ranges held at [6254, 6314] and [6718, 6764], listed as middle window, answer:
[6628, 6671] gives 0.081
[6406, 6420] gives 0.056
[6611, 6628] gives 0.153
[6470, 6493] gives 0.109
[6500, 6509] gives 0.161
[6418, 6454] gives 0.056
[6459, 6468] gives 0.071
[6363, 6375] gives 0.037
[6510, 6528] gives 0.193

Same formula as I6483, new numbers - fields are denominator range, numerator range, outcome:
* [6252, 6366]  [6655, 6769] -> 0.79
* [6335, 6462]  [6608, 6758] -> 0.84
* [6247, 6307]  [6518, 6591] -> 0.62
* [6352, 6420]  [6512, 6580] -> 0.68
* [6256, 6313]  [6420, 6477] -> 0.87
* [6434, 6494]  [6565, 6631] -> 0.81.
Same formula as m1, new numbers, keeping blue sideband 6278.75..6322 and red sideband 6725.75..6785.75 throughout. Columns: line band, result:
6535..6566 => 0.445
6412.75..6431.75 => 0.025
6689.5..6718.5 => 0.030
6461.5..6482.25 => 0.087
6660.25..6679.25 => 0.070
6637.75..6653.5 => 0.080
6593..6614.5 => 0.186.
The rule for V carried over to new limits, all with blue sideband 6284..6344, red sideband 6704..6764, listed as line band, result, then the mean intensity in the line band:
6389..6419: 0.7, 60.4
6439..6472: 2.3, 56.1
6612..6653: 3.8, 49.9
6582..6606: 4.7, 45.1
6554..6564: 4.1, 33.8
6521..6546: 5.4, 45.5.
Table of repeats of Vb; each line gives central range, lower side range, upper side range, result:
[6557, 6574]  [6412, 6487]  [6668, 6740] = 0.48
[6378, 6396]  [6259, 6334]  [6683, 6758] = -0.03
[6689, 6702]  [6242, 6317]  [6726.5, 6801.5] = 0.05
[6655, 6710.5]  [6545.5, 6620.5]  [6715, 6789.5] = -0.08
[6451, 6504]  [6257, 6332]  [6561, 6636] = -0.04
